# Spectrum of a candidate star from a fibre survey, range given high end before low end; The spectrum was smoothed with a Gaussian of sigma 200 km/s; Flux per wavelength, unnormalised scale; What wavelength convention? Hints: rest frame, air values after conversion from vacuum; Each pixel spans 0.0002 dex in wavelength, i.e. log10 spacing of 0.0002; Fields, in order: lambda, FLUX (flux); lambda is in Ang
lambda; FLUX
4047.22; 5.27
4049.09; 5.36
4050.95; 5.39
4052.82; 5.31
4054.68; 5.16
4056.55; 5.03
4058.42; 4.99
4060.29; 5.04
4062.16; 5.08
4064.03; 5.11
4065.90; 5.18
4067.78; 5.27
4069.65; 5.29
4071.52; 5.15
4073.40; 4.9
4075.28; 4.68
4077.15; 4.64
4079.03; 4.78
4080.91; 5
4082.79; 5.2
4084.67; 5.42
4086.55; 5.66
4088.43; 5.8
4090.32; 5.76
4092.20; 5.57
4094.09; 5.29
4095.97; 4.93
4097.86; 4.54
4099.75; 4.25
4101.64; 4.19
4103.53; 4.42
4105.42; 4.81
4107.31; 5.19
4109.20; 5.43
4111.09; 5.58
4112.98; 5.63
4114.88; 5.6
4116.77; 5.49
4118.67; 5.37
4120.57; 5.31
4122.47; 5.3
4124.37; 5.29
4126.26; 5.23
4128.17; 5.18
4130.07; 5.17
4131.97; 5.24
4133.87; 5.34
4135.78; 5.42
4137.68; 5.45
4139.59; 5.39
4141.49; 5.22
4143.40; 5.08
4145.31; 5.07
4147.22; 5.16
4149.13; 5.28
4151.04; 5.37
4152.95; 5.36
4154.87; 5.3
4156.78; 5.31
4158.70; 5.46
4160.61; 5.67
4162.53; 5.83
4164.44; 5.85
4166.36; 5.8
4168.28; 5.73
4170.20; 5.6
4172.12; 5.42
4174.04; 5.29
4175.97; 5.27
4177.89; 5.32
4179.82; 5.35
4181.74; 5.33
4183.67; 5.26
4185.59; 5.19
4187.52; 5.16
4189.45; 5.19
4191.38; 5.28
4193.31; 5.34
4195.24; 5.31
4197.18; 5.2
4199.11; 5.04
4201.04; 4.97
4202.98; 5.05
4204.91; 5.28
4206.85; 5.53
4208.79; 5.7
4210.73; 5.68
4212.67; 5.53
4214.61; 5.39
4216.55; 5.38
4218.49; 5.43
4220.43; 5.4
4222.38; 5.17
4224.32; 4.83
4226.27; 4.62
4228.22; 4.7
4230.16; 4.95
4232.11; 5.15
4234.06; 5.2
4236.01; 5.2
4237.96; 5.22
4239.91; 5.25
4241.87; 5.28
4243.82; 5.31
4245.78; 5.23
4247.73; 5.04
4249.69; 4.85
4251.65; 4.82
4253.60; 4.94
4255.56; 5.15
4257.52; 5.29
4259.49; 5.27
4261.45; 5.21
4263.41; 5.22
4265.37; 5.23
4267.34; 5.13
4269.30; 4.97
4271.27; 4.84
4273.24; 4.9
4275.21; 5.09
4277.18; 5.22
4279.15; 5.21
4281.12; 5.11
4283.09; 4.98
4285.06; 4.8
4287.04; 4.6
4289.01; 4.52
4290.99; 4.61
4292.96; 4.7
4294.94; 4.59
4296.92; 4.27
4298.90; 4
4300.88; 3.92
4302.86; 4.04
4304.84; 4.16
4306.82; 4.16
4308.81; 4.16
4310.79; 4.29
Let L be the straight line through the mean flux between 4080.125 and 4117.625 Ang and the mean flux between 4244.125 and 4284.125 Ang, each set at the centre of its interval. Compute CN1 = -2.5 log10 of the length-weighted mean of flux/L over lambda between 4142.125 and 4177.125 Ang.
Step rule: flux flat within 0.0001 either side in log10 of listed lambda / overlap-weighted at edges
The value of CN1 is -0.06 mag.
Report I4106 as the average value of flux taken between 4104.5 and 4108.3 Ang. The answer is 5.01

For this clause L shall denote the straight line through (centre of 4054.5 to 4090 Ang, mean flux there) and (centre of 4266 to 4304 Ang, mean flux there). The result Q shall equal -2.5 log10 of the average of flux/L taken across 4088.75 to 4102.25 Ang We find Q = 0.022 mag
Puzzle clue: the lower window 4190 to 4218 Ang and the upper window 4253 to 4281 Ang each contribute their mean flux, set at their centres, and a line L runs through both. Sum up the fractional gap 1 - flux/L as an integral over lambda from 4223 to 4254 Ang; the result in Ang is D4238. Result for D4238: 1.05 Ang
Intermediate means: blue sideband 5.33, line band 5.04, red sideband 5.12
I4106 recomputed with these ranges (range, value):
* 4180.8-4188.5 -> 5.23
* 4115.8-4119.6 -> 5.43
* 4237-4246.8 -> 5.26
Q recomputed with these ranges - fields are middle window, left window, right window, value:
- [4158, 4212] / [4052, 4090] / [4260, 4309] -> -0.101 mag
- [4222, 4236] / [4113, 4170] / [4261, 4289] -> 0.041 mag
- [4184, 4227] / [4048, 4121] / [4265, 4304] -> -0.079 mag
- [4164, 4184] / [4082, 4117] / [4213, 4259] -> -0.064 mag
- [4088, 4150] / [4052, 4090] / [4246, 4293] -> -0.021 mag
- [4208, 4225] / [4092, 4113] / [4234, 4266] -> -0.060 mag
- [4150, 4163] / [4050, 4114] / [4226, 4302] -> -0.086 mag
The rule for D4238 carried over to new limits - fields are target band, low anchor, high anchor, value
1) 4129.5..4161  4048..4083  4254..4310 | -2.19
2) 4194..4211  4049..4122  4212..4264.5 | -0.48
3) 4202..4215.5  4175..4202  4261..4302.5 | -0.83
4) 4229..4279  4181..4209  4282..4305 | -3.73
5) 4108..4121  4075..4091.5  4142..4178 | -0.41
